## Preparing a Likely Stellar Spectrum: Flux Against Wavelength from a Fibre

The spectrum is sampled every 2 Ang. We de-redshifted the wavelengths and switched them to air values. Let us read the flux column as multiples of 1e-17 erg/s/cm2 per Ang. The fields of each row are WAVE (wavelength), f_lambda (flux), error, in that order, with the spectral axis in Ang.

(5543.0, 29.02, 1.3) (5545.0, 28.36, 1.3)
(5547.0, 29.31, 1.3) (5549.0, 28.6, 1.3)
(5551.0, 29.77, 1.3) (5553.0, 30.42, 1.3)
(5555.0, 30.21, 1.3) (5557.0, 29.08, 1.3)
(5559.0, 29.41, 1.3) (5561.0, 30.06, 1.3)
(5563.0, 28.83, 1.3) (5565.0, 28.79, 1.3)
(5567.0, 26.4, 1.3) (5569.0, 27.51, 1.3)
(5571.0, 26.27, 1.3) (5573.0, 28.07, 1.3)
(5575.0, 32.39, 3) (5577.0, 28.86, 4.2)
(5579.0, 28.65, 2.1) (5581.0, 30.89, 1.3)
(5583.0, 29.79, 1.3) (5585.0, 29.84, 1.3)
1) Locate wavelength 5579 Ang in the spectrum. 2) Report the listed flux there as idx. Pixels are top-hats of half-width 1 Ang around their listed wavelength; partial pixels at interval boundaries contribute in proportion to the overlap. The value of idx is 28.65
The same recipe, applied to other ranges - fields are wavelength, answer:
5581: 30.89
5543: 29.02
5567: 26.4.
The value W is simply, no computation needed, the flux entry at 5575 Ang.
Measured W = 32.39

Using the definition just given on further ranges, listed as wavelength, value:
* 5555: 30.21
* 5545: 28.36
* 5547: 29.31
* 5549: 28.6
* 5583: 29.79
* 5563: 28.83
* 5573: 28.07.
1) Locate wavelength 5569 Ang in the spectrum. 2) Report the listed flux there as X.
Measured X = 27.51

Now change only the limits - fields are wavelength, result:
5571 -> 26.27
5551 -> 29.77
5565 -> 28.79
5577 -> 28.86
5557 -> 29.08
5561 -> 30.06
